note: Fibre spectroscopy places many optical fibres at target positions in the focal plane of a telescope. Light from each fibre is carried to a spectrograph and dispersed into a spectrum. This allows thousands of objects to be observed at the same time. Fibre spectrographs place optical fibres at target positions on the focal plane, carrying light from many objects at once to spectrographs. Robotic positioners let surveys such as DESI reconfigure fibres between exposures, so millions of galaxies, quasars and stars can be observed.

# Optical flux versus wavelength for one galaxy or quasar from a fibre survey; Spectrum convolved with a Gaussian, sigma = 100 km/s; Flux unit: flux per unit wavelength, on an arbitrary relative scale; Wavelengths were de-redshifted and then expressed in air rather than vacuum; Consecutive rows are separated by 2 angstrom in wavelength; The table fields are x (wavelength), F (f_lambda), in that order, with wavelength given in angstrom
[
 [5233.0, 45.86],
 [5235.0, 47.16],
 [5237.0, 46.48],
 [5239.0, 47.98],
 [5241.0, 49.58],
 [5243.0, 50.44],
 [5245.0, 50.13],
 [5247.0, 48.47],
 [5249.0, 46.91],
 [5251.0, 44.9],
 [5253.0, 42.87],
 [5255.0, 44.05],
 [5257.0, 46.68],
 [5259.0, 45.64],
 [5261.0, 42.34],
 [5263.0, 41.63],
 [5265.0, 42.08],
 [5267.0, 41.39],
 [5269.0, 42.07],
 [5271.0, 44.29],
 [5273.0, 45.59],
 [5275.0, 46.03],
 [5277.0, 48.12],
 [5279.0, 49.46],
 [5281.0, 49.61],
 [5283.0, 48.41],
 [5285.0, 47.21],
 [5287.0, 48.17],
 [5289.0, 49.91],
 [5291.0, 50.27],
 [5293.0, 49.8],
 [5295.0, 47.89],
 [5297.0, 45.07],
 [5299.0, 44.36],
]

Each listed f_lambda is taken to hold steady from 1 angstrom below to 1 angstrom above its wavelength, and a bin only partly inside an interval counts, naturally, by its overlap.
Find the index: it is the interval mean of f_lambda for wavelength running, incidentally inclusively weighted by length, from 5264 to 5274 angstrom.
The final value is 43.1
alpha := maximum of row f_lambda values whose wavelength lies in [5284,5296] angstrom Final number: 50.27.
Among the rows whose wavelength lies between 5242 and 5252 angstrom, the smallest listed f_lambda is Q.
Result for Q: 44.9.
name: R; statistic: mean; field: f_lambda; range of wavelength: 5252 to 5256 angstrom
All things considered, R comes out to 43.5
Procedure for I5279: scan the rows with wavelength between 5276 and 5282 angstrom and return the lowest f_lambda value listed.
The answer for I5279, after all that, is 48.12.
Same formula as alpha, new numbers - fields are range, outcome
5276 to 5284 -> 49.61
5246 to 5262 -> 48.47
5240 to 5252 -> 50.44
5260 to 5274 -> 45.59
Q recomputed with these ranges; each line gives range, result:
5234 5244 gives 46.48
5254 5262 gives 42.34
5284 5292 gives 47.21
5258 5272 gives 41.39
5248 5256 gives 42.87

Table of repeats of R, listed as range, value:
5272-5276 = 45.8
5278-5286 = 48.7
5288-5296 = 49.5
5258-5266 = 42.9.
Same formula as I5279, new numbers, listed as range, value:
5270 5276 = 44.29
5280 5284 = 48.41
